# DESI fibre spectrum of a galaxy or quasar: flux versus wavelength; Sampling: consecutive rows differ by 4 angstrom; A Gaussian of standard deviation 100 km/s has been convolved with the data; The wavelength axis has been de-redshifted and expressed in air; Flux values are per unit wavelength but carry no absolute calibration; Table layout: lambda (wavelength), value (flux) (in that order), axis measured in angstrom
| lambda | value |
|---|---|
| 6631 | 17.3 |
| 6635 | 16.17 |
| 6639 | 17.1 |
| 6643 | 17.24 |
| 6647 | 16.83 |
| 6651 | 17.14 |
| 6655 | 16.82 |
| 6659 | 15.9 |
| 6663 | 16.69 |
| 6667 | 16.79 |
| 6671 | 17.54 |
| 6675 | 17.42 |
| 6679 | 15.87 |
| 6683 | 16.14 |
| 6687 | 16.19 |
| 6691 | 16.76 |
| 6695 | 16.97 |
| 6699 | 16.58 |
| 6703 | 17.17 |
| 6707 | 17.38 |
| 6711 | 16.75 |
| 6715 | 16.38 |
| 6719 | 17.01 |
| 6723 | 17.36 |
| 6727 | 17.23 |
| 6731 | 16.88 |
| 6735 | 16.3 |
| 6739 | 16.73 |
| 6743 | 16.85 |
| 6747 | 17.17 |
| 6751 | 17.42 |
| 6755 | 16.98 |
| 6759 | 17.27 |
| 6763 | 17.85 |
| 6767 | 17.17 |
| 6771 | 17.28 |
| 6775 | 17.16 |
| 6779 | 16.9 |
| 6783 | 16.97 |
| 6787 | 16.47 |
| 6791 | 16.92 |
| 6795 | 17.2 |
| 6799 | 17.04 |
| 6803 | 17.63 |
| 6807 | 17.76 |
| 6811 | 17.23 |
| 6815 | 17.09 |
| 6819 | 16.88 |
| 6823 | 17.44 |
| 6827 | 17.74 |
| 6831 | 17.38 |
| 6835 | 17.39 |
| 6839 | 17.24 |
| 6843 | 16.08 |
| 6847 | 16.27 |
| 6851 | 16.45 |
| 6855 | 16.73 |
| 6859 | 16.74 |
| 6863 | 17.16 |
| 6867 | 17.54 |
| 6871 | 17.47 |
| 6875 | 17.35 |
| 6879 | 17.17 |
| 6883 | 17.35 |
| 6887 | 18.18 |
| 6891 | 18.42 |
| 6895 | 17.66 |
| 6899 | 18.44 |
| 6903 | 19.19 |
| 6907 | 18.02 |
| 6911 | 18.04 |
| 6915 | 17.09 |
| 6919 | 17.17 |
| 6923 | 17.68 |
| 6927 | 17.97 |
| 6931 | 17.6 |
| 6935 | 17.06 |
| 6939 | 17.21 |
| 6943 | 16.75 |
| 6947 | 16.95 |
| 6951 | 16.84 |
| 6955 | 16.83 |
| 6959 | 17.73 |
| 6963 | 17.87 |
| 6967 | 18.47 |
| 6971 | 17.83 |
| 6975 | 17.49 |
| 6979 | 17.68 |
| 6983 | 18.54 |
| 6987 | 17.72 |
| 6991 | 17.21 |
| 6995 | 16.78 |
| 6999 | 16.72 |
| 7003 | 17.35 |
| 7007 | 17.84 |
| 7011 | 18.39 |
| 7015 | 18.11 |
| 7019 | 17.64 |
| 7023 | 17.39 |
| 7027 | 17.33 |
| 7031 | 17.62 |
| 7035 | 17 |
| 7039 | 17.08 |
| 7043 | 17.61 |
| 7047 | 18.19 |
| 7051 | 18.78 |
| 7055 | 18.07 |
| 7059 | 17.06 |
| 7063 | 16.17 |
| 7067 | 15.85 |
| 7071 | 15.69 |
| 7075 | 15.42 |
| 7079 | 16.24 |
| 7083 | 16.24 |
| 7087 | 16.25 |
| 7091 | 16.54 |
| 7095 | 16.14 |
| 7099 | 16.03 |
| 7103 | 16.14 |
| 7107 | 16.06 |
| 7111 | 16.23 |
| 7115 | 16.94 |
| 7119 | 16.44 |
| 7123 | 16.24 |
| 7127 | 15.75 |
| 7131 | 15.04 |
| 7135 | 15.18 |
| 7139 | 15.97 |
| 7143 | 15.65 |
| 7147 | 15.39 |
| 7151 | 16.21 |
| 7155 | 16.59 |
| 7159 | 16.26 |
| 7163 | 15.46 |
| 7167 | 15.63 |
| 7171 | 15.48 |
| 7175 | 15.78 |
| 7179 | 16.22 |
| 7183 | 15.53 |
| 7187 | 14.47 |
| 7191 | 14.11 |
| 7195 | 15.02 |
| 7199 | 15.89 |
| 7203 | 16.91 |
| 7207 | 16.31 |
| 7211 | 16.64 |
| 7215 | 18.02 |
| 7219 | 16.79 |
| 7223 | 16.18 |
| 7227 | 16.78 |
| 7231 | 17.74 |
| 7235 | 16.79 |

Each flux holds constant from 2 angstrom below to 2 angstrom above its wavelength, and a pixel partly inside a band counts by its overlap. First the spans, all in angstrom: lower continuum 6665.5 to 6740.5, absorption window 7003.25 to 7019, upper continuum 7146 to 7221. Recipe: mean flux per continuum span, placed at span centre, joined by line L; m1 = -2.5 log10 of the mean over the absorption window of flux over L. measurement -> -0.11 mag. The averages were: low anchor 16.8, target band 18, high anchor 15.9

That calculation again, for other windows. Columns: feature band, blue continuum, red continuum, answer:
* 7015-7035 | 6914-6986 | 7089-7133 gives -0.04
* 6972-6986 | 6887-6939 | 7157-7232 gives -0.03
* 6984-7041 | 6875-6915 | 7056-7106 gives -0.04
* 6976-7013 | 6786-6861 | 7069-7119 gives -0.07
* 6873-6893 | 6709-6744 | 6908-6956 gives -0.03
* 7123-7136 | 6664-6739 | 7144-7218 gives 0.04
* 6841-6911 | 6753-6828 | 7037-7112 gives -0.03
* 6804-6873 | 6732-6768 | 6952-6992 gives 0.01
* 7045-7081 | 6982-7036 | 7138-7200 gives 0.00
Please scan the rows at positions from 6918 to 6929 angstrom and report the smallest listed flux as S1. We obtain 17.17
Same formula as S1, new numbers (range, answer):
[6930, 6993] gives 16.75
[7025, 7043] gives 17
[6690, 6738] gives 16.3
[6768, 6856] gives 16.08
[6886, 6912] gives 17.66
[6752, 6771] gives 16.98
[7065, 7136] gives 15.04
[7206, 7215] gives 16.31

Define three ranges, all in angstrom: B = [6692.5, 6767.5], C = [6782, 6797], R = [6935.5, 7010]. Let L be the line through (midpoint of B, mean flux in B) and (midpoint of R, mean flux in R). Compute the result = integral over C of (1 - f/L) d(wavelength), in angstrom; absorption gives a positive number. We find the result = 0.2 angstrom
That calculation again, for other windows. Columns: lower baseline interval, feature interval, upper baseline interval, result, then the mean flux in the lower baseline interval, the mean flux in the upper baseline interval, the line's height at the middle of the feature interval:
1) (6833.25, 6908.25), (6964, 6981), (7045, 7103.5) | -0.9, 17.4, 16.6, 17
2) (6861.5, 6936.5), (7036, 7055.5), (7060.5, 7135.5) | -1.7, 17.7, 16.1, 16.5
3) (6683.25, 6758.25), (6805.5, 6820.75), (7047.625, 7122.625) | -0.4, 16.9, 16.5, 16.8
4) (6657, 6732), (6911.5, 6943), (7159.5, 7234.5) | -1.8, 16.8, 16.1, 16.5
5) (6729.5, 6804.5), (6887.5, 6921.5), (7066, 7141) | -2.8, 17.1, 16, 16.6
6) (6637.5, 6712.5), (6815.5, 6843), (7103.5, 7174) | -1.2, 16.8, 15.9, 16.5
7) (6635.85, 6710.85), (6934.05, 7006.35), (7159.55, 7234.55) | -4.5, 16.8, 16.1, 16.4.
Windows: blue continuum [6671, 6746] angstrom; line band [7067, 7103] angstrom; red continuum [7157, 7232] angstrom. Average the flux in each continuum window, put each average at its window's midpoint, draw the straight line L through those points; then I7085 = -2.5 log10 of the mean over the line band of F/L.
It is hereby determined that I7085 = 0.01 mag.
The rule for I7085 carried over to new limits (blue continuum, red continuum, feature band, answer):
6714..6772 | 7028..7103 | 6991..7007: -0.017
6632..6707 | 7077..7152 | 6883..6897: -0.100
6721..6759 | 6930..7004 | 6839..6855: 0.048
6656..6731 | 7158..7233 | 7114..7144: 0.019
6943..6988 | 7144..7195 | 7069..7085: 0.040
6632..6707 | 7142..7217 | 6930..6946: -0.053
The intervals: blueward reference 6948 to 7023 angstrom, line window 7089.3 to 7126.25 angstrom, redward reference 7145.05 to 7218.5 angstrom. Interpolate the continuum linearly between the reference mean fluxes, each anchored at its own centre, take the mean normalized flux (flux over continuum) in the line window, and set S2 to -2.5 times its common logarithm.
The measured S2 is 0.017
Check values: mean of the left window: 17.6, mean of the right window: 15.9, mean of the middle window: 16.3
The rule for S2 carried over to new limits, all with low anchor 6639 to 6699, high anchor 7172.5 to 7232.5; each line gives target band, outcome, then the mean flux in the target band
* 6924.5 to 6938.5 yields -0.07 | 17.5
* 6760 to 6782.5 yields -0.04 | 17.3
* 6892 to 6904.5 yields -0.12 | 18.4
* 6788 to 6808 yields -0.04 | 17.2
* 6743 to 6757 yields -0.03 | 17.1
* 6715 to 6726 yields -0.02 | 17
